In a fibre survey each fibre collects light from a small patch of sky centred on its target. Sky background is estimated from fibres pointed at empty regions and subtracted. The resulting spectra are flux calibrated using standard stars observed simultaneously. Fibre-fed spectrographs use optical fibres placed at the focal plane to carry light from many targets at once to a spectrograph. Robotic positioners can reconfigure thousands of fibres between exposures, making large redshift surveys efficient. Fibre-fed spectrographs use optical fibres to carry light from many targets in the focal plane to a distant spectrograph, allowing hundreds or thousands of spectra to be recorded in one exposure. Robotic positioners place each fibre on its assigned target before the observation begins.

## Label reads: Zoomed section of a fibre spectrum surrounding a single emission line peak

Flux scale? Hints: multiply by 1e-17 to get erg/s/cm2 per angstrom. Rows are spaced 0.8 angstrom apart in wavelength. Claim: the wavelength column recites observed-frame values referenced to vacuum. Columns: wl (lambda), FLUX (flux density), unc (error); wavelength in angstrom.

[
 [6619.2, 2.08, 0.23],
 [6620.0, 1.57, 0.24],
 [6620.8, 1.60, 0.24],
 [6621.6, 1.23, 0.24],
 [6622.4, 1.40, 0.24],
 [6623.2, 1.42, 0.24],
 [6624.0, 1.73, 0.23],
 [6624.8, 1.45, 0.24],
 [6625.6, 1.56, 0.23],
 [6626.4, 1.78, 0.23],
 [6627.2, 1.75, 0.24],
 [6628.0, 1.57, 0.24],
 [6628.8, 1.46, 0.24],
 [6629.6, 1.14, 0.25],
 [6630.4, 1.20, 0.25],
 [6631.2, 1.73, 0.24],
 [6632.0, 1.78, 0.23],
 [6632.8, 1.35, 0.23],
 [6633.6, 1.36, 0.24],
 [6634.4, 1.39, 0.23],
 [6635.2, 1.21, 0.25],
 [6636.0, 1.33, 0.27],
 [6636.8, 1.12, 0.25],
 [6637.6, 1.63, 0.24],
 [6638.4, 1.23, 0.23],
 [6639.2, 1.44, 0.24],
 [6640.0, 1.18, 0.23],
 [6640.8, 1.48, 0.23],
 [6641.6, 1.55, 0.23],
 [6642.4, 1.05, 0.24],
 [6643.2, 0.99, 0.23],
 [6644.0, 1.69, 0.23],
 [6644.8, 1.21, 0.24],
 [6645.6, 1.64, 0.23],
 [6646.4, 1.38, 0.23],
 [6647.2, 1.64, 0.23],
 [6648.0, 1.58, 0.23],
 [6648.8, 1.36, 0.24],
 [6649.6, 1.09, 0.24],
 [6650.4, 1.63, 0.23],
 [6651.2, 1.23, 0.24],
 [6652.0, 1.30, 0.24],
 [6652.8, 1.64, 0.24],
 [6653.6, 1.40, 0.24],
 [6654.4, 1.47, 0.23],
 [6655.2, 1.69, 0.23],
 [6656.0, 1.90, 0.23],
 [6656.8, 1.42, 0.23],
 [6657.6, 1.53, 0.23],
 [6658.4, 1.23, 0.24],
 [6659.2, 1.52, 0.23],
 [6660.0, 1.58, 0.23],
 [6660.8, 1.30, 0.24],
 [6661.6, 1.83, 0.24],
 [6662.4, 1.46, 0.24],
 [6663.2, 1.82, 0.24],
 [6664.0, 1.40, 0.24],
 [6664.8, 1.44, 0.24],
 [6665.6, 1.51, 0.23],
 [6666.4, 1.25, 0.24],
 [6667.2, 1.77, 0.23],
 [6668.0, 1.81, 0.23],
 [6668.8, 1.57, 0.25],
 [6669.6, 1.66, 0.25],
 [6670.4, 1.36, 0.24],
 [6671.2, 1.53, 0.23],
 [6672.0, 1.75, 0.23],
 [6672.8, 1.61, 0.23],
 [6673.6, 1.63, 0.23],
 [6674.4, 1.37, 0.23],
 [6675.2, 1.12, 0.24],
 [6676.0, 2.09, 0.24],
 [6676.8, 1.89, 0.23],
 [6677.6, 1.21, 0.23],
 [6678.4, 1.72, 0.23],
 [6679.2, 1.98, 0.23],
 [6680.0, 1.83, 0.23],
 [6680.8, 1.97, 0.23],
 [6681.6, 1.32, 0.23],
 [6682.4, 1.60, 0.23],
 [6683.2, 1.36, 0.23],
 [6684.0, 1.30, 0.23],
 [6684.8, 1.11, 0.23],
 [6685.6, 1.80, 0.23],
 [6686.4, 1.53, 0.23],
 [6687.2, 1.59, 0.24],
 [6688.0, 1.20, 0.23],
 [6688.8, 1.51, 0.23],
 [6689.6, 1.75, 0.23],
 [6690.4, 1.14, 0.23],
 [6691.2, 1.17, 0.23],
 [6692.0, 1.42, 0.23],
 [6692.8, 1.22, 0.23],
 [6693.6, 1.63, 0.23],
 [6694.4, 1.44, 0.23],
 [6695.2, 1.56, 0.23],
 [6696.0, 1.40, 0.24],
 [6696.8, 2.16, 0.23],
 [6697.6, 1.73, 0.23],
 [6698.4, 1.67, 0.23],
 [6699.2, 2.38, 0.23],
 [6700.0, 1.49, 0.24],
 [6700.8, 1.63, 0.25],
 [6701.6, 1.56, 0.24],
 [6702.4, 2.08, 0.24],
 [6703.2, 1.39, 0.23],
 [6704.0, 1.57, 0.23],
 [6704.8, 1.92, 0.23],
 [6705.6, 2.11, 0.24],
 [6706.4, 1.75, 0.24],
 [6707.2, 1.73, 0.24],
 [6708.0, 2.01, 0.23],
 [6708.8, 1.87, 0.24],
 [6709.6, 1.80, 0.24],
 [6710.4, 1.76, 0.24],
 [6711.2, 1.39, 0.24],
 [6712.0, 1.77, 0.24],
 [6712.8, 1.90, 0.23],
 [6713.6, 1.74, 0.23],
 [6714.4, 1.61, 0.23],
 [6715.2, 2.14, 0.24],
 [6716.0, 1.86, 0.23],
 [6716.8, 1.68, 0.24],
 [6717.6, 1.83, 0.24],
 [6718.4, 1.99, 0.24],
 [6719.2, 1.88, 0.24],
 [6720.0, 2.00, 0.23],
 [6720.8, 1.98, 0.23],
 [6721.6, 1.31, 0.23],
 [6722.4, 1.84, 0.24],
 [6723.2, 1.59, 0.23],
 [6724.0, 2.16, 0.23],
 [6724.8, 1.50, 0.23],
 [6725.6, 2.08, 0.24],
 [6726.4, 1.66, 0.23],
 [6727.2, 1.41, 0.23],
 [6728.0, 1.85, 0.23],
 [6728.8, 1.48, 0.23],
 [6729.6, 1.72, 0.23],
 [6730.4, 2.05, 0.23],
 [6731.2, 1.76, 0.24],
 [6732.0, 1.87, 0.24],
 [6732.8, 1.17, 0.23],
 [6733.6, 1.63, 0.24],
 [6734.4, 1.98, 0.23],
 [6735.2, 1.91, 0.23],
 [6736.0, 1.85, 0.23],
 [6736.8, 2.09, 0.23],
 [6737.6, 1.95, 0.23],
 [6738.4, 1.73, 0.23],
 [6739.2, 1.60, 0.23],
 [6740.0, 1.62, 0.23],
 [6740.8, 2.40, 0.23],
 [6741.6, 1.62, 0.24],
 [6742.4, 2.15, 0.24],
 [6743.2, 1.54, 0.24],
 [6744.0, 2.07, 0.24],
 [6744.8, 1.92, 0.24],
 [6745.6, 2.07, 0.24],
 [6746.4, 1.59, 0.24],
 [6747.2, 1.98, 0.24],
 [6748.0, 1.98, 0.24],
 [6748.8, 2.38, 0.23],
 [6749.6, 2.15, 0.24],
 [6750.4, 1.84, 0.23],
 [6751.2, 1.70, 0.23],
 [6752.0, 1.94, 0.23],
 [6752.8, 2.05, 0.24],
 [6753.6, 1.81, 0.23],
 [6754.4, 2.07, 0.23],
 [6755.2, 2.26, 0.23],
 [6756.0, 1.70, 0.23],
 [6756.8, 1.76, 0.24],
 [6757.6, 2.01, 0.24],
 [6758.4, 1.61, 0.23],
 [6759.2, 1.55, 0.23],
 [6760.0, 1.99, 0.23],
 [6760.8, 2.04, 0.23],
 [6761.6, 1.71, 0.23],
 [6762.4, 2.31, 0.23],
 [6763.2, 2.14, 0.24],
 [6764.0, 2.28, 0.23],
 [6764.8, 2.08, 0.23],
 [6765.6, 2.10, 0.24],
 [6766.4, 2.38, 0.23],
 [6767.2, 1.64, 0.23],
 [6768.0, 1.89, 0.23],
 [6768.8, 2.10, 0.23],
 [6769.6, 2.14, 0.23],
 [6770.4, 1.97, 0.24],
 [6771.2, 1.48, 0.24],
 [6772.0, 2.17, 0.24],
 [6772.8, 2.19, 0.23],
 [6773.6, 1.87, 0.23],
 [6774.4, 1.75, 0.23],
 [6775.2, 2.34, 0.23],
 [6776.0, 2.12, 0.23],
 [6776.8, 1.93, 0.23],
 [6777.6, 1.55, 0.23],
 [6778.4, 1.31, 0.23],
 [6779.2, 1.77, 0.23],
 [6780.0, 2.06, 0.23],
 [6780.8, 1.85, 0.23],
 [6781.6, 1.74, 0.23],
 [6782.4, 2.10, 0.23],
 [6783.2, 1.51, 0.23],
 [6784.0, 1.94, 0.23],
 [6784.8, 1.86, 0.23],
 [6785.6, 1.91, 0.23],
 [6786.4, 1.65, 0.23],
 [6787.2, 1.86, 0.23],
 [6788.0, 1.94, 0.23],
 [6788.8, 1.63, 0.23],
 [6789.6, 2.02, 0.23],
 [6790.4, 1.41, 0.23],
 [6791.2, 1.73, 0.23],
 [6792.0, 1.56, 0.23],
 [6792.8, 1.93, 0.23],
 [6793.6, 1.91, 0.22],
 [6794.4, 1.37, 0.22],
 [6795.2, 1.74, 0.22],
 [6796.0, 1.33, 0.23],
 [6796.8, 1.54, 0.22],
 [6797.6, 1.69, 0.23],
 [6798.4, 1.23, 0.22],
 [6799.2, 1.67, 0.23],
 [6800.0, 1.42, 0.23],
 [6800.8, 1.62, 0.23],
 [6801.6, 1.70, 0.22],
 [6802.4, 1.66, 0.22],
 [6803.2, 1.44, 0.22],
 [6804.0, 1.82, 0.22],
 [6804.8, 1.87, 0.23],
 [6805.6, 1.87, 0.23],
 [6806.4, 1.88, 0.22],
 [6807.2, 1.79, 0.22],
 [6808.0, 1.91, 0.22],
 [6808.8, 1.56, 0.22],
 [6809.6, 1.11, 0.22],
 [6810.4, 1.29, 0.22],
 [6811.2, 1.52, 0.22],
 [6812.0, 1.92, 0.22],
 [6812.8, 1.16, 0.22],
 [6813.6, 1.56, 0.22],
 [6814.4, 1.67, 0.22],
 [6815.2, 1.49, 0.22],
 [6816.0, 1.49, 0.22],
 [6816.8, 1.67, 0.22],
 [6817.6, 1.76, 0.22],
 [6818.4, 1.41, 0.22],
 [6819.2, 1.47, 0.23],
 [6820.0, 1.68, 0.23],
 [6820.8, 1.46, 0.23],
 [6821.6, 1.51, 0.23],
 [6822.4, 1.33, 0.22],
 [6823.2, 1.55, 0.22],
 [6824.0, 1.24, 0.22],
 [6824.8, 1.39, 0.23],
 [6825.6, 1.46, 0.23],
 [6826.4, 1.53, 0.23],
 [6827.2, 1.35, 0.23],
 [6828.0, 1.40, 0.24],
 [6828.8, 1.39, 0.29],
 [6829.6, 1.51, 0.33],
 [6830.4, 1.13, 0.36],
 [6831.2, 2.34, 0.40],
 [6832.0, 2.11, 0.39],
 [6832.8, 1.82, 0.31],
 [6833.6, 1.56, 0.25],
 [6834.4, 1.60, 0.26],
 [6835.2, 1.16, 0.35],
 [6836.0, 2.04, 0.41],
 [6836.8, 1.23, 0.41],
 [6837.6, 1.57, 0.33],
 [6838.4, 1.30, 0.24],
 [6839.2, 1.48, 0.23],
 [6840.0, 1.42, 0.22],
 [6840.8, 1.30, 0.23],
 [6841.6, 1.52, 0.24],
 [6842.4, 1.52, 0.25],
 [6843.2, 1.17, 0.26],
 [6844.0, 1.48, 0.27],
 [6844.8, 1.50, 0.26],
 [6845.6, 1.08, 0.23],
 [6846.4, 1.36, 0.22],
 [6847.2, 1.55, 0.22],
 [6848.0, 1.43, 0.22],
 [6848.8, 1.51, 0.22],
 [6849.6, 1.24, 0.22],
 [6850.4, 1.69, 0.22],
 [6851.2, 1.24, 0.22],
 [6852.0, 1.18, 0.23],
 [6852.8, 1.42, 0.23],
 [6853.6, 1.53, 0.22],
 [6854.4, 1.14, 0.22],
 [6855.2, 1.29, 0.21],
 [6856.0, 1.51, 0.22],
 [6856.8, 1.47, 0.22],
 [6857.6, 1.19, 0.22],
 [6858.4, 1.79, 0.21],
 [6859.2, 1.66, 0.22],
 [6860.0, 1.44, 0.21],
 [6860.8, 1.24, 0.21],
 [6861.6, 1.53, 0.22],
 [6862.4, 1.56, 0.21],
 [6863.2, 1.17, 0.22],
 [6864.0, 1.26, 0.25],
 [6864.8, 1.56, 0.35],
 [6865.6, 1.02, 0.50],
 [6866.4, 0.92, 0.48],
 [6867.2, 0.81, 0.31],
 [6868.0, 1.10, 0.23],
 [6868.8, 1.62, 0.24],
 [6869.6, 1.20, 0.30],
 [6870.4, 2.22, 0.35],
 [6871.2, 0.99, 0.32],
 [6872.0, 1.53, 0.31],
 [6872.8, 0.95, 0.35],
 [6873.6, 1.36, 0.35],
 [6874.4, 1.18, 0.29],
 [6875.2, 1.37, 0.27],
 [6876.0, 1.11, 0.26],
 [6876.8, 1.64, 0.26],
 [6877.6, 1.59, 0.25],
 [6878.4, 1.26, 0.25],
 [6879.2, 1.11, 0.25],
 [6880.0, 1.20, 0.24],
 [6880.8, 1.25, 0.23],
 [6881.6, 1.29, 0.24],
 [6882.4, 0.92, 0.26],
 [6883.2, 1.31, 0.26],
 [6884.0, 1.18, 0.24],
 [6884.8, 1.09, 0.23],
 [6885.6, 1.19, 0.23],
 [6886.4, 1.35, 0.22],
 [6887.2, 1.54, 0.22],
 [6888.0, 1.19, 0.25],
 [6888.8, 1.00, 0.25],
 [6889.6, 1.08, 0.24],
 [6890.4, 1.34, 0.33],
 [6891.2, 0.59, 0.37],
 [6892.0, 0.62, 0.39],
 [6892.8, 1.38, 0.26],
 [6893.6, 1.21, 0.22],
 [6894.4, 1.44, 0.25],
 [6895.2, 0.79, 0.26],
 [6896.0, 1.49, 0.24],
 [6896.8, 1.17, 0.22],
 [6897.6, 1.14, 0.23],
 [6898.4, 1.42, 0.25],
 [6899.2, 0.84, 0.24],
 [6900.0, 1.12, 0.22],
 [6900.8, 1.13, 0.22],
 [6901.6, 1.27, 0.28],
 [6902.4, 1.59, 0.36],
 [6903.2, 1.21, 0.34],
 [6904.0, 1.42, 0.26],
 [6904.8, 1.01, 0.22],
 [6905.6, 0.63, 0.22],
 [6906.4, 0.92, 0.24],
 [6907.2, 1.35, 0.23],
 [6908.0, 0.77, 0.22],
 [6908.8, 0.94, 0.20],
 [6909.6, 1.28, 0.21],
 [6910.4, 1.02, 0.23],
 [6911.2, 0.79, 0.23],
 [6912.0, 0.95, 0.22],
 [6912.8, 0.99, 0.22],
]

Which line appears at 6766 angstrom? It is C III] 1909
